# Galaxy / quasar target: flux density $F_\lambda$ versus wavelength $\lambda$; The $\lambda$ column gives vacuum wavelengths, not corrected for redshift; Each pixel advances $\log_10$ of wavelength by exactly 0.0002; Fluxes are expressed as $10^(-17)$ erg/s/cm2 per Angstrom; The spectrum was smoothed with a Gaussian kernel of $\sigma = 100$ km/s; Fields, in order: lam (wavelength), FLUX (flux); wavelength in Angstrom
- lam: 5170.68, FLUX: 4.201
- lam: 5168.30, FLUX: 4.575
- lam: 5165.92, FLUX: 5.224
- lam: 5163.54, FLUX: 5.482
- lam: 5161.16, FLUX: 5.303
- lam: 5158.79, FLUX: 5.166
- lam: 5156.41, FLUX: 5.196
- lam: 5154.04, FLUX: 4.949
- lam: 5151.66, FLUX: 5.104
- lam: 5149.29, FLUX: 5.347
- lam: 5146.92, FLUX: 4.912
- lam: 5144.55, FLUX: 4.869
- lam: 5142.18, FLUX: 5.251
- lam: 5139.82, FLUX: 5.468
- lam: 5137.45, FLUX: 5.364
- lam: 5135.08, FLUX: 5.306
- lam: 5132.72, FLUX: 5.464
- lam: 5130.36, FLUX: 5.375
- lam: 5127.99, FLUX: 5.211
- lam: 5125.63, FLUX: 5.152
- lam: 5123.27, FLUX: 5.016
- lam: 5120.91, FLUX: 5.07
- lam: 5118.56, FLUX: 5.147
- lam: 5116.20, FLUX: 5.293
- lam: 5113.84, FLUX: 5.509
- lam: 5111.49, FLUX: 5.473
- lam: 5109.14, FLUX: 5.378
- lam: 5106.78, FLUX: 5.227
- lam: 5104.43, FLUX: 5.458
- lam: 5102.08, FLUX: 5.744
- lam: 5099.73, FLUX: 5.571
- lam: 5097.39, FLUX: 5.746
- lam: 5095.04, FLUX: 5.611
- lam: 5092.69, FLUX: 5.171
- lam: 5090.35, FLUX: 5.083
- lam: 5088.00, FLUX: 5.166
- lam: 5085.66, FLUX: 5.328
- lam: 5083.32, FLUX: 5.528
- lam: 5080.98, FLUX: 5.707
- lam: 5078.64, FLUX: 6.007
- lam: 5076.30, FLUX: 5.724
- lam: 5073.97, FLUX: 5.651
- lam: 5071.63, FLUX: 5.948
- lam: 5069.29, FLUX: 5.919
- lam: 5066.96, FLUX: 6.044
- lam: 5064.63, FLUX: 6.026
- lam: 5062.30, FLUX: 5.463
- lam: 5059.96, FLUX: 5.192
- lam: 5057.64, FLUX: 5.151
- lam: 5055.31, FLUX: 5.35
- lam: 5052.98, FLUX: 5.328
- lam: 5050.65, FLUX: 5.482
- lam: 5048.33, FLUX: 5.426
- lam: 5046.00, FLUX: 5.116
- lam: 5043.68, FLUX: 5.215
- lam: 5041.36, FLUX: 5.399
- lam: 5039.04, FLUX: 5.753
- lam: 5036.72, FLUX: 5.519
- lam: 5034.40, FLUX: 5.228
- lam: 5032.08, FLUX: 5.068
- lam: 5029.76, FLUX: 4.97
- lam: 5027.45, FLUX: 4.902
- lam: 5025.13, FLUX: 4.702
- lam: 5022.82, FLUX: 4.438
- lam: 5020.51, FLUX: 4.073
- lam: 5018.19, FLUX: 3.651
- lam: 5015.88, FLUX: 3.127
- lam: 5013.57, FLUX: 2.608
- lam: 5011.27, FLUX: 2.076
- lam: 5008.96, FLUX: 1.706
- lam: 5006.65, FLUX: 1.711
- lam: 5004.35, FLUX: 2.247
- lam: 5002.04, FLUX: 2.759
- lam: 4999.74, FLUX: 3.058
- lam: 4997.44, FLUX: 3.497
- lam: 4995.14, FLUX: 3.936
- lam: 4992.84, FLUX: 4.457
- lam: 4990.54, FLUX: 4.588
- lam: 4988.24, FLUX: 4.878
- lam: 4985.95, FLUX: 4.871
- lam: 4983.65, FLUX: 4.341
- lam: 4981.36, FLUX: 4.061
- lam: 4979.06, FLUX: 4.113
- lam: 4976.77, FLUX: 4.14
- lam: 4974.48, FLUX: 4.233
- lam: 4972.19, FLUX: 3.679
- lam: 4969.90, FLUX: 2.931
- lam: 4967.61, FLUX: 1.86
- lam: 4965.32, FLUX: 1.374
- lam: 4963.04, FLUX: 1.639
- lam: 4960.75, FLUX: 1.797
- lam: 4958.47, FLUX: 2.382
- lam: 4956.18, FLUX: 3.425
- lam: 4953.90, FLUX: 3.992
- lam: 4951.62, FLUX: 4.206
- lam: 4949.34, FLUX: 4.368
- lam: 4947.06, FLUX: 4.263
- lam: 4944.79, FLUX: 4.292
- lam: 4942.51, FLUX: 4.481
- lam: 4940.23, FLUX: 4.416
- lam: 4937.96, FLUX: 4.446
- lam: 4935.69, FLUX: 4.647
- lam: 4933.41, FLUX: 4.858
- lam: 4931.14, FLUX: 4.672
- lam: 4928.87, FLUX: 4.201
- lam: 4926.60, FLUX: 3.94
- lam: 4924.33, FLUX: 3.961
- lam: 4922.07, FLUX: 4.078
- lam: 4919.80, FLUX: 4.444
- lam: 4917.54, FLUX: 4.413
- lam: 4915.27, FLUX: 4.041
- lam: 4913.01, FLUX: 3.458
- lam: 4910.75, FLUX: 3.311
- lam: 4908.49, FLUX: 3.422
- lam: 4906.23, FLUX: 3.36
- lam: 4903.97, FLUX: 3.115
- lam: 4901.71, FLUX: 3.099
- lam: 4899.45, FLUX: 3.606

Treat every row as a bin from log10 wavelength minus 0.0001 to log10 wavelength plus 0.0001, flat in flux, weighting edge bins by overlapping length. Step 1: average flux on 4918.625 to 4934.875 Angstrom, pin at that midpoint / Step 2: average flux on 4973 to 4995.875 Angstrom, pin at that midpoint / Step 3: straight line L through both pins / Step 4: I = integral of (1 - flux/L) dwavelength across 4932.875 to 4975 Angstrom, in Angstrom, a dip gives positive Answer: 8.0 Angstrom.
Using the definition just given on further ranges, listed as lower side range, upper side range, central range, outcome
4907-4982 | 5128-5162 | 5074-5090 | -2.71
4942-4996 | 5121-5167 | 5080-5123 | -4.94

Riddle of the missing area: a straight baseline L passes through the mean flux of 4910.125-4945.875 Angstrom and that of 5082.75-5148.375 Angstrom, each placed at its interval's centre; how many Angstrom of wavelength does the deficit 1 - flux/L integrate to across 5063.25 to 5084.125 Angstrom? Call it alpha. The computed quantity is -3.2 Angstrom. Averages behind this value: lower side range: 4.24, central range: 5.84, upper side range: 5.32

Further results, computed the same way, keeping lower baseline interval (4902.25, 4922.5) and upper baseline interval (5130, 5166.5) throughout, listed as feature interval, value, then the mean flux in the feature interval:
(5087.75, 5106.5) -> -2.08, 5.45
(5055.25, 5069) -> -2.65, 5.58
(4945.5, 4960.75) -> 1.26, 3.64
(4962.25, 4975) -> 4.73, 2.57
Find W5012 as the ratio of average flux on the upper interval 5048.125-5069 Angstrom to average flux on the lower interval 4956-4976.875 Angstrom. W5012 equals 2.09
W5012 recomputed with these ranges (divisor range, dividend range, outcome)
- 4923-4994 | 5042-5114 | 1.43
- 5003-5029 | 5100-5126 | 1.65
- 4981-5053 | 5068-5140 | 1.30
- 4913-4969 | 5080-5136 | 1.43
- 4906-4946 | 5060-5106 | 1.35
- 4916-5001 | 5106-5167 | 1.36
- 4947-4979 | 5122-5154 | 1.65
